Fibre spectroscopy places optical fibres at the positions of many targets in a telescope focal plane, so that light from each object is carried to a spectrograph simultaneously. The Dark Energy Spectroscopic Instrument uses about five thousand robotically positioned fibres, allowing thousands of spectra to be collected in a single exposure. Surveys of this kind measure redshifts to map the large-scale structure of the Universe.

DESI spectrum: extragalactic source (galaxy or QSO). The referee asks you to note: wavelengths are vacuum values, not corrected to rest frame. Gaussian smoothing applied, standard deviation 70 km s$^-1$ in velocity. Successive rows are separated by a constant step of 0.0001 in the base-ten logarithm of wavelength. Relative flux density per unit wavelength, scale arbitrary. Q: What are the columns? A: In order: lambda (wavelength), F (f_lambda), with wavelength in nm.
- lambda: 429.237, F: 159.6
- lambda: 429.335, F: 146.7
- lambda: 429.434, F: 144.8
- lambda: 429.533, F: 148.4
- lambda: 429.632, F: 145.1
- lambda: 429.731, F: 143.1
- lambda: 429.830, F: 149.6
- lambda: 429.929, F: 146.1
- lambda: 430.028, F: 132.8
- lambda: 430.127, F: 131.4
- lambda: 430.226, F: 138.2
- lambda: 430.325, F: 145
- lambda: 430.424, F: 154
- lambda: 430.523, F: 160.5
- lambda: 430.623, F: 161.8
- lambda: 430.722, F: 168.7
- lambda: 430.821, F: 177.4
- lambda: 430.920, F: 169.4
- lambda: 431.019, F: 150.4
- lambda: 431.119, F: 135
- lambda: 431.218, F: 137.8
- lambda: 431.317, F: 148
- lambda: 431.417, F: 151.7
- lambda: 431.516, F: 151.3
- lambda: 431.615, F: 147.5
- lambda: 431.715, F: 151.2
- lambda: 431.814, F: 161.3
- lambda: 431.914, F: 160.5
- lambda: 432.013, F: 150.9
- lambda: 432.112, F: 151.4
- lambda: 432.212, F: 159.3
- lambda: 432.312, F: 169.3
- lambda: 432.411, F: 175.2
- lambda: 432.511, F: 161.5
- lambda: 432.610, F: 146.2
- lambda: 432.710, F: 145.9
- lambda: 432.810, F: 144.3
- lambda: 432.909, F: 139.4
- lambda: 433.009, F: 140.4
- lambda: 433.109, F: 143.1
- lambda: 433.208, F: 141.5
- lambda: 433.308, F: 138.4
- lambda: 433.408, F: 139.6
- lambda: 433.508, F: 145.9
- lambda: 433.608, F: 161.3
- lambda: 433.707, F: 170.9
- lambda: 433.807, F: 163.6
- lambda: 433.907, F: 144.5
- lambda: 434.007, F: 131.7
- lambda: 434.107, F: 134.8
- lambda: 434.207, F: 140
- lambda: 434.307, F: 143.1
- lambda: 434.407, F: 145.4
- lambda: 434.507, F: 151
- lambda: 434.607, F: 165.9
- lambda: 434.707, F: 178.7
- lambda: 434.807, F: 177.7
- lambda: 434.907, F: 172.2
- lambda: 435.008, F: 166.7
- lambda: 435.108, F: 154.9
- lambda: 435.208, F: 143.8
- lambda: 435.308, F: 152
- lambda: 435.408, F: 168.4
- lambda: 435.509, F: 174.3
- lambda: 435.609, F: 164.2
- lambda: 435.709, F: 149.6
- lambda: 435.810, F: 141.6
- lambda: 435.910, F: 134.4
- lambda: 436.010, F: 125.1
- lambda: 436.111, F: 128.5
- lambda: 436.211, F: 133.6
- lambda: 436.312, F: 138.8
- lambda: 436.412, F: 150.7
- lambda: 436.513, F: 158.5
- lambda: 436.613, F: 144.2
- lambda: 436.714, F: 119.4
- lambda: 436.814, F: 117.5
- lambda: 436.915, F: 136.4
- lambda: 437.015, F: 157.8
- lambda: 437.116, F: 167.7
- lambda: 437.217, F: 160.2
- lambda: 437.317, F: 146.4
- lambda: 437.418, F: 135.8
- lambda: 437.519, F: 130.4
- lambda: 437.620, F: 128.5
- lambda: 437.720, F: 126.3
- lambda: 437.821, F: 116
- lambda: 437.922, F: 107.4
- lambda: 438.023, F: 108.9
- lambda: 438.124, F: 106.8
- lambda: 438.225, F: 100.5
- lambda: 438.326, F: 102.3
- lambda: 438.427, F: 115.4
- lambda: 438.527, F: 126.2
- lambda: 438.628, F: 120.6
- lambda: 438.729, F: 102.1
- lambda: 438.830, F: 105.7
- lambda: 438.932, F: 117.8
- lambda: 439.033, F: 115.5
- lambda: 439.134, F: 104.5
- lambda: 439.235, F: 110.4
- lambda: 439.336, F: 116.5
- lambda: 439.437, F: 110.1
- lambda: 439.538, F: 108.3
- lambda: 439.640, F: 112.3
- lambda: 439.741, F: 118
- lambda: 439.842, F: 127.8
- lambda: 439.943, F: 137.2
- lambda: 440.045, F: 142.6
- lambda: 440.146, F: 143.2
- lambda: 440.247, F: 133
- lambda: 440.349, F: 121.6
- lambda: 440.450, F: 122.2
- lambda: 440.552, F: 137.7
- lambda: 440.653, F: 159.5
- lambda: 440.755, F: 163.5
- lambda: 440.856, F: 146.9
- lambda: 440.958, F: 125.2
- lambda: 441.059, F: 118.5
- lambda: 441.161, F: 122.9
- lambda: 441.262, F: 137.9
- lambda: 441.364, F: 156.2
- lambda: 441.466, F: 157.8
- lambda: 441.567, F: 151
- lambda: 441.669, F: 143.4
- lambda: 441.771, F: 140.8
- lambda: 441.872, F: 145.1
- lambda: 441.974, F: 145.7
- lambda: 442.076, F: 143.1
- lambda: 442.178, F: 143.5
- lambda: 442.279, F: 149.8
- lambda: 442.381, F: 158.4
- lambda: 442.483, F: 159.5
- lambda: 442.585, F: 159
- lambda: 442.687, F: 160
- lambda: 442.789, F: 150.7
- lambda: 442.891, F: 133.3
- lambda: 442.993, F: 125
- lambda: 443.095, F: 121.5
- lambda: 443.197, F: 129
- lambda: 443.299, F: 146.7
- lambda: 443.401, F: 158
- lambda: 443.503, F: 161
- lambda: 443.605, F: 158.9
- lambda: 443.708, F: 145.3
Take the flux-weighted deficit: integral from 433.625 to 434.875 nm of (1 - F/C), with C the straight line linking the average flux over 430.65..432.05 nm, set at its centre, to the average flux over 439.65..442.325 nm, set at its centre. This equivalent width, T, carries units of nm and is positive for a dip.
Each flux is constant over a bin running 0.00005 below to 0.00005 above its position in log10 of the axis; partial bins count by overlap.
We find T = -0.04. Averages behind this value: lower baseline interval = 155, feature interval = 155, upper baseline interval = 139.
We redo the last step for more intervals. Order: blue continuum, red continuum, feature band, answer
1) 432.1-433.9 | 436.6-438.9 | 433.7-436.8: -0.24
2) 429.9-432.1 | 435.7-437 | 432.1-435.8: -0.27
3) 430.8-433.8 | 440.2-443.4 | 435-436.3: 0.01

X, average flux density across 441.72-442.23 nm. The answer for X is 144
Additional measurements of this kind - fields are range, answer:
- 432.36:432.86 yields 155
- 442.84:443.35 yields 131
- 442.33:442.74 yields 159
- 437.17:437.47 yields 147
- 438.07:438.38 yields 103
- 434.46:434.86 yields 169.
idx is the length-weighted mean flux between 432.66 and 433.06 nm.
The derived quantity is 142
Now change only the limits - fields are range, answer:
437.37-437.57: 133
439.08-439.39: 111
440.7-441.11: 139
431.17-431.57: 147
